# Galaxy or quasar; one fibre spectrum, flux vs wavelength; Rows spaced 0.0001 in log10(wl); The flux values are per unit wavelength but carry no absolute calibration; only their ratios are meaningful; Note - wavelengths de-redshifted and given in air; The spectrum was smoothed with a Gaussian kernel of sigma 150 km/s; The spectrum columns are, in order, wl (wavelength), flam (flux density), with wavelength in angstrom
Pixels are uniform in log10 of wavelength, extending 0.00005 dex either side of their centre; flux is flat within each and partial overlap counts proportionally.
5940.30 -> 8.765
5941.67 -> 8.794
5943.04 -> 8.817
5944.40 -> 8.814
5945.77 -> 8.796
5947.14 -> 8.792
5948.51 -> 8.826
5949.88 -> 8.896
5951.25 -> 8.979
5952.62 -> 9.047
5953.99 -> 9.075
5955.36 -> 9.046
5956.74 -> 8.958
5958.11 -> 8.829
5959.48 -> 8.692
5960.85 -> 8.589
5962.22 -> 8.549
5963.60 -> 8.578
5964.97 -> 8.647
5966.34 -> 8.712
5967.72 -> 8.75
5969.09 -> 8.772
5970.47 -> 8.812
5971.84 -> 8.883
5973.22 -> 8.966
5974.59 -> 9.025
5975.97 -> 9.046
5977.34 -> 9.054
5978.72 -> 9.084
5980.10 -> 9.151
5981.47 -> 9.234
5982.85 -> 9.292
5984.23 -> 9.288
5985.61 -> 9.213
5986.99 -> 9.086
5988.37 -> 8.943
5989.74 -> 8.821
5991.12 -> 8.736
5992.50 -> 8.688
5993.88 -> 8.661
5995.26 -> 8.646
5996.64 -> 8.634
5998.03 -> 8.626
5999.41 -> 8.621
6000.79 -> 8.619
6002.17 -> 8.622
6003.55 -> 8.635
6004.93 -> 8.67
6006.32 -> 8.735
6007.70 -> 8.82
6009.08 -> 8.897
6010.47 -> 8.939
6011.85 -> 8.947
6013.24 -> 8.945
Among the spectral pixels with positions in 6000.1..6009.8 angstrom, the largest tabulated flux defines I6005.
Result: 8.897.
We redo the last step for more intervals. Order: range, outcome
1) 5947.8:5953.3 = 9.047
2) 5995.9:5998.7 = 8.634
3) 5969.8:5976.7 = 9.046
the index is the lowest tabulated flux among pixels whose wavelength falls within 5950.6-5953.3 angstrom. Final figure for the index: 8.979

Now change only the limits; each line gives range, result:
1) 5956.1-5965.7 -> 8.549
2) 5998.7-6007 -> 8.619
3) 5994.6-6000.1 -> 8.621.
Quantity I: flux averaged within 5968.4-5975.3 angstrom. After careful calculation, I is 8.89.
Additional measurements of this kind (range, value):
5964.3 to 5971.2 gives 8.74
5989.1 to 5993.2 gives 8.75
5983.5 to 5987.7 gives 9.18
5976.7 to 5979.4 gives 9.06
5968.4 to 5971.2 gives 8.81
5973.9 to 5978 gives 9.06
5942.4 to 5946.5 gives 8.82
